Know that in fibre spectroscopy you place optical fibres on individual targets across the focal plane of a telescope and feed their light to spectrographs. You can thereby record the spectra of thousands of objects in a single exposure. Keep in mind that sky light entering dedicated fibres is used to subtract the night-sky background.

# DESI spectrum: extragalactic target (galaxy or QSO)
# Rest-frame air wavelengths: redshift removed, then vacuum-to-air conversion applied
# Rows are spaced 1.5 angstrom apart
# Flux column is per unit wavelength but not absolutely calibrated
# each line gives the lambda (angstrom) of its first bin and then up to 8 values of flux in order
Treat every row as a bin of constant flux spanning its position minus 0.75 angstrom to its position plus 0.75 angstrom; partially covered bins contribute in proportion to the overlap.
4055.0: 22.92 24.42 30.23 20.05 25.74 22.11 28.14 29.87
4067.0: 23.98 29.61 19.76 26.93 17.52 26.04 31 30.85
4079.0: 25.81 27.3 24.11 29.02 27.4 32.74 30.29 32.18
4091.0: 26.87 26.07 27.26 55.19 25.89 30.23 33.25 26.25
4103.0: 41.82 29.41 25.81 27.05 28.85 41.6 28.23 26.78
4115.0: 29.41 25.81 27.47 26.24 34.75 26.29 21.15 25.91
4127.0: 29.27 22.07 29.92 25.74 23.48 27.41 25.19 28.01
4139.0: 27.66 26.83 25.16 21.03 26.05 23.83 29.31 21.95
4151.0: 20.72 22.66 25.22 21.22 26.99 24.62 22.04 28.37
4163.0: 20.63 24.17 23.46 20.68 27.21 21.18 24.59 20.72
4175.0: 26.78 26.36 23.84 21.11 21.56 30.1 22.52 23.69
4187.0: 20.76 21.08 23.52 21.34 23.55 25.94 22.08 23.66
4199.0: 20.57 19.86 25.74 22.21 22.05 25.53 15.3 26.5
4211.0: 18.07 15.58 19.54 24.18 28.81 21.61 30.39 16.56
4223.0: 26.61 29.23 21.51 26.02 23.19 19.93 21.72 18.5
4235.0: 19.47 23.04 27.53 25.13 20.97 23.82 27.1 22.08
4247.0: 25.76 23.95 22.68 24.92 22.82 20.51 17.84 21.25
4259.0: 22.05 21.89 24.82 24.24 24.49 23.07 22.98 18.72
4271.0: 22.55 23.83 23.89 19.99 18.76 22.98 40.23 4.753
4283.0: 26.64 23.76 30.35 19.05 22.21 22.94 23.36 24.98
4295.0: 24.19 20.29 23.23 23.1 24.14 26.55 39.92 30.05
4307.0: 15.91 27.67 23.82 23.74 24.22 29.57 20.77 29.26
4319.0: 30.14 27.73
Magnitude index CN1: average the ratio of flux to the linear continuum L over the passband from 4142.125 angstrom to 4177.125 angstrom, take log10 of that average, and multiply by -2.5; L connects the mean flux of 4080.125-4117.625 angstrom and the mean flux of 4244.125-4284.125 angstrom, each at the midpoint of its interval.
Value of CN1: 0.15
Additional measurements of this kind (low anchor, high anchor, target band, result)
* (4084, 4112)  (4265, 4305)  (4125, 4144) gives 0.15 mag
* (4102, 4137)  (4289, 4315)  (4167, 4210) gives 0.17 mag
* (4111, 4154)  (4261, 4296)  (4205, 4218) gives 0.13 mag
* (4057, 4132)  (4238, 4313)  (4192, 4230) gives 0.10 mag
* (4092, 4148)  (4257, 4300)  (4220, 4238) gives 0.08 mag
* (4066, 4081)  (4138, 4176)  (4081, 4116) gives -0.20 mag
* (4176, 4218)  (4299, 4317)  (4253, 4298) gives 0.10 mag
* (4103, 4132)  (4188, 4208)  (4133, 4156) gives 0.07 mag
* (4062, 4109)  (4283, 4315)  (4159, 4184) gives 0.14 mag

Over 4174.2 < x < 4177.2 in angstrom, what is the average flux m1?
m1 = 26.5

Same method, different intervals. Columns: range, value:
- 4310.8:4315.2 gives 25.8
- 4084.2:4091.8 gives 29.9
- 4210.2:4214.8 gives 17.9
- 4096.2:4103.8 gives 31.6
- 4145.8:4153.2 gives 23.7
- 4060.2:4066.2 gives 26.4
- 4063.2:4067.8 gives 27.3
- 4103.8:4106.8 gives 27.6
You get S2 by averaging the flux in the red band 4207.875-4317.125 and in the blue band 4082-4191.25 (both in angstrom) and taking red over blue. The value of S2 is 0.88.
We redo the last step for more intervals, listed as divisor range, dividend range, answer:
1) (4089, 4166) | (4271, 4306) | 0.88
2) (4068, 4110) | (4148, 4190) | 0.81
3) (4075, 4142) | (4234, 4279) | 0.79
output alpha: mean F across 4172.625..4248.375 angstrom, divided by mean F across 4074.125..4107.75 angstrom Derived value 0.76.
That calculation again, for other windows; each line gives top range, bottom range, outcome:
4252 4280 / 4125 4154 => 0.89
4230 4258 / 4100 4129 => 0.78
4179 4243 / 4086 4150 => 0.80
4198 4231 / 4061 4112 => 0.78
